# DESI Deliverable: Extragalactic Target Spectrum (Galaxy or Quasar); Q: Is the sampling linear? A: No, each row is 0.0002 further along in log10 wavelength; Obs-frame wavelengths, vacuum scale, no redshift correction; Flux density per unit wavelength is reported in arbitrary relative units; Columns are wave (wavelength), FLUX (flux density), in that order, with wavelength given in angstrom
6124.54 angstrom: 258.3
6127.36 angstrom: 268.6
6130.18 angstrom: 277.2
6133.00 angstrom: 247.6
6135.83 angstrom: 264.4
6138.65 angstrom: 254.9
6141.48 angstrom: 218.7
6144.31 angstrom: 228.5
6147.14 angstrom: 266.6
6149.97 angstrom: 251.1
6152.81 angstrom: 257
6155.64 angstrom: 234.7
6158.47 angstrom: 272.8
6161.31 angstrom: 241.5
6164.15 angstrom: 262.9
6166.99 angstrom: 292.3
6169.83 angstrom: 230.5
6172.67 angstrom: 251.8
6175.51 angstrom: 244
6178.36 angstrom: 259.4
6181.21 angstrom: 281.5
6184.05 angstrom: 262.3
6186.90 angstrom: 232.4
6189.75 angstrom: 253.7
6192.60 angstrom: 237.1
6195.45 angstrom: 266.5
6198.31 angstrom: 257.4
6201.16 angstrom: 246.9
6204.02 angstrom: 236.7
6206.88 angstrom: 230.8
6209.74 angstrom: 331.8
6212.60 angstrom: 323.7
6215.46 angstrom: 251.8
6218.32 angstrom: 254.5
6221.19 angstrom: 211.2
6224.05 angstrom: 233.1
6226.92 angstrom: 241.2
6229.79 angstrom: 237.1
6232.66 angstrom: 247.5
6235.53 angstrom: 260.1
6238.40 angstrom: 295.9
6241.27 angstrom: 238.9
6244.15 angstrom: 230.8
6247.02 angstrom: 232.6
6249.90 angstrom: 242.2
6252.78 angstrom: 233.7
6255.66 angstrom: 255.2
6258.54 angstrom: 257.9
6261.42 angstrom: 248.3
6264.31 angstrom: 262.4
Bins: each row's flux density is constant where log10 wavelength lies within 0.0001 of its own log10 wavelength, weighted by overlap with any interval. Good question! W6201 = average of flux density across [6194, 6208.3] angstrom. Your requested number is 248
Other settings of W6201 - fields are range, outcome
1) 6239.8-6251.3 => 236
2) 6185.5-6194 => 241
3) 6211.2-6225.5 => 255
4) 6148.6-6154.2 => 254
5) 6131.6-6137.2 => 256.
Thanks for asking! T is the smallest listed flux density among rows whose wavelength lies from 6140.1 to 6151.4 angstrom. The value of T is 218.7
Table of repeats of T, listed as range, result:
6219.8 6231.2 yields 211.2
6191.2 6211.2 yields 230.8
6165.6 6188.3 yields 230.5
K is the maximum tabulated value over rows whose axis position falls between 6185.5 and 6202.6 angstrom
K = 266.5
